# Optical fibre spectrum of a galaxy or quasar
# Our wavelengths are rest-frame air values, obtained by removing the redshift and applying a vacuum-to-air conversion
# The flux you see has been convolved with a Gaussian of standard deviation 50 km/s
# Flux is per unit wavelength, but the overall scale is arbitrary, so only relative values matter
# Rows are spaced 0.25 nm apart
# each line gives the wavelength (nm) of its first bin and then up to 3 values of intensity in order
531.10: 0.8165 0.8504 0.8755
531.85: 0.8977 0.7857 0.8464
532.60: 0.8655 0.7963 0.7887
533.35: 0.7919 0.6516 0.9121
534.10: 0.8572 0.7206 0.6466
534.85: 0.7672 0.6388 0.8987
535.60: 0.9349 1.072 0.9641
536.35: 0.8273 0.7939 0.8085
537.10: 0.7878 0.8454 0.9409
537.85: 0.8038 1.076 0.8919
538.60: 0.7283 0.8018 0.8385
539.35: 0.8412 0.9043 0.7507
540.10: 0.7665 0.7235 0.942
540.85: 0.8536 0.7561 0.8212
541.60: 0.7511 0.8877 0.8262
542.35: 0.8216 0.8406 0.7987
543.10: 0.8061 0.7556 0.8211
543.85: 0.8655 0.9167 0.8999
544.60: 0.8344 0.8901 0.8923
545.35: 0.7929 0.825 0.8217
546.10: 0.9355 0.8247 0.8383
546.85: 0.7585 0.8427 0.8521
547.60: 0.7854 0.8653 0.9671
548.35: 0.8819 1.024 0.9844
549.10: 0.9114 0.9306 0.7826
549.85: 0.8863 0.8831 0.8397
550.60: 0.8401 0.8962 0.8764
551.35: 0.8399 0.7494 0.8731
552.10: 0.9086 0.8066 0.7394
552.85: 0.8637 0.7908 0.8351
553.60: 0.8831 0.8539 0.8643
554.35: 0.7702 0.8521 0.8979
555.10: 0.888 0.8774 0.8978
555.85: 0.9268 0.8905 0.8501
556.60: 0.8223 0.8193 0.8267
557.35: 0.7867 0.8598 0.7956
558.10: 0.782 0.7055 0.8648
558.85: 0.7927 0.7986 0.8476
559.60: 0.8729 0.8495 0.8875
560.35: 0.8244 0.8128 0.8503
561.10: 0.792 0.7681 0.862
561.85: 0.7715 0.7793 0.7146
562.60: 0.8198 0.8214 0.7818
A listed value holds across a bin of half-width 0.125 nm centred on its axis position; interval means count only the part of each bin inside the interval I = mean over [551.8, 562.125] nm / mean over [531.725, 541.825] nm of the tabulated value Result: 1.0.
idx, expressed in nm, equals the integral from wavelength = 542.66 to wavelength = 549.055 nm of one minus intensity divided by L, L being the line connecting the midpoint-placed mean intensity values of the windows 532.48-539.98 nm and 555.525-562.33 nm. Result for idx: -0.24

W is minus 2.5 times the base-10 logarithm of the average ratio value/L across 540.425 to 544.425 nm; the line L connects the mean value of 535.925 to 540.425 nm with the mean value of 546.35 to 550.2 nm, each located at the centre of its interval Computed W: 0.031 mag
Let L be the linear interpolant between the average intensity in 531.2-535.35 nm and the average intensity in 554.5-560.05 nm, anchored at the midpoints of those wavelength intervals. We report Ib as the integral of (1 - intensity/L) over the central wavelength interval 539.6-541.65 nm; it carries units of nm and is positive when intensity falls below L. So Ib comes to 0.02 nm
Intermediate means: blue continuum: 0.797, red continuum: 0.842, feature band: 0.804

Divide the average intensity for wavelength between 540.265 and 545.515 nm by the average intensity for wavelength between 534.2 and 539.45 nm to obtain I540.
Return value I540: 0.99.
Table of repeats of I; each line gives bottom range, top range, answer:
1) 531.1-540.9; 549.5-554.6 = 1.01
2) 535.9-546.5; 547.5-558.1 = 1.02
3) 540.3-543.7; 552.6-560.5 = 1.03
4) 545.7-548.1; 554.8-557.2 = 1.03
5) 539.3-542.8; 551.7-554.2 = 1.03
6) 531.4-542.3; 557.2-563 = 0.98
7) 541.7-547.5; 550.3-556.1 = 1.01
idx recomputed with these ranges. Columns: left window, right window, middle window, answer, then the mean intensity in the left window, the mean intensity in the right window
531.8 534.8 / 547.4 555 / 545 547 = 0.02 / 0.793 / 0.863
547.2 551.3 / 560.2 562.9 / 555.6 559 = 0.02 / 0.887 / 0.802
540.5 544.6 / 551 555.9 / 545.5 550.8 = -0.18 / 0.835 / 0.848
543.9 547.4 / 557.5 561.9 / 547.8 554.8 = -0.21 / 0.852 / 0.819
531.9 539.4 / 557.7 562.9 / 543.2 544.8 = -0.05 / 0.831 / 0.81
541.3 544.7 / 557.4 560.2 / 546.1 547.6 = 0.00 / 0.832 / 0.822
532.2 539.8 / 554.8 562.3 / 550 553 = -0.04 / 0.834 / 0.832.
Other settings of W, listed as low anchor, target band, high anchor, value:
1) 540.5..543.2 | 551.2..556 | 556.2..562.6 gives -0.04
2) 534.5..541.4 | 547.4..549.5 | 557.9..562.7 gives -0.11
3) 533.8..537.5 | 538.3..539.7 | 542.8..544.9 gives 0.01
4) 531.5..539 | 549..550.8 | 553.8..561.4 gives -0.04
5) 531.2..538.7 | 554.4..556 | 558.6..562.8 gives -0.08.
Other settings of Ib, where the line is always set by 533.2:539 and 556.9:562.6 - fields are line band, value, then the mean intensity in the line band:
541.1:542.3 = 0.02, 0.815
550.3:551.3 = -0.05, 0.863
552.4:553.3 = 0.02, 0.802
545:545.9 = -0.01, 0.832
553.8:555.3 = -0.07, 0.856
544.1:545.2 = -0.08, 0.883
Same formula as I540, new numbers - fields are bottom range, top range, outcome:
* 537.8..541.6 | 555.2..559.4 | 1.00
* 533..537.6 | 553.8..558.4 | 1.03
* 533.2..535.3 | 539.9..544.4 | 1.09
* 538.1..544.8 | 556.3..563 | 0.98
